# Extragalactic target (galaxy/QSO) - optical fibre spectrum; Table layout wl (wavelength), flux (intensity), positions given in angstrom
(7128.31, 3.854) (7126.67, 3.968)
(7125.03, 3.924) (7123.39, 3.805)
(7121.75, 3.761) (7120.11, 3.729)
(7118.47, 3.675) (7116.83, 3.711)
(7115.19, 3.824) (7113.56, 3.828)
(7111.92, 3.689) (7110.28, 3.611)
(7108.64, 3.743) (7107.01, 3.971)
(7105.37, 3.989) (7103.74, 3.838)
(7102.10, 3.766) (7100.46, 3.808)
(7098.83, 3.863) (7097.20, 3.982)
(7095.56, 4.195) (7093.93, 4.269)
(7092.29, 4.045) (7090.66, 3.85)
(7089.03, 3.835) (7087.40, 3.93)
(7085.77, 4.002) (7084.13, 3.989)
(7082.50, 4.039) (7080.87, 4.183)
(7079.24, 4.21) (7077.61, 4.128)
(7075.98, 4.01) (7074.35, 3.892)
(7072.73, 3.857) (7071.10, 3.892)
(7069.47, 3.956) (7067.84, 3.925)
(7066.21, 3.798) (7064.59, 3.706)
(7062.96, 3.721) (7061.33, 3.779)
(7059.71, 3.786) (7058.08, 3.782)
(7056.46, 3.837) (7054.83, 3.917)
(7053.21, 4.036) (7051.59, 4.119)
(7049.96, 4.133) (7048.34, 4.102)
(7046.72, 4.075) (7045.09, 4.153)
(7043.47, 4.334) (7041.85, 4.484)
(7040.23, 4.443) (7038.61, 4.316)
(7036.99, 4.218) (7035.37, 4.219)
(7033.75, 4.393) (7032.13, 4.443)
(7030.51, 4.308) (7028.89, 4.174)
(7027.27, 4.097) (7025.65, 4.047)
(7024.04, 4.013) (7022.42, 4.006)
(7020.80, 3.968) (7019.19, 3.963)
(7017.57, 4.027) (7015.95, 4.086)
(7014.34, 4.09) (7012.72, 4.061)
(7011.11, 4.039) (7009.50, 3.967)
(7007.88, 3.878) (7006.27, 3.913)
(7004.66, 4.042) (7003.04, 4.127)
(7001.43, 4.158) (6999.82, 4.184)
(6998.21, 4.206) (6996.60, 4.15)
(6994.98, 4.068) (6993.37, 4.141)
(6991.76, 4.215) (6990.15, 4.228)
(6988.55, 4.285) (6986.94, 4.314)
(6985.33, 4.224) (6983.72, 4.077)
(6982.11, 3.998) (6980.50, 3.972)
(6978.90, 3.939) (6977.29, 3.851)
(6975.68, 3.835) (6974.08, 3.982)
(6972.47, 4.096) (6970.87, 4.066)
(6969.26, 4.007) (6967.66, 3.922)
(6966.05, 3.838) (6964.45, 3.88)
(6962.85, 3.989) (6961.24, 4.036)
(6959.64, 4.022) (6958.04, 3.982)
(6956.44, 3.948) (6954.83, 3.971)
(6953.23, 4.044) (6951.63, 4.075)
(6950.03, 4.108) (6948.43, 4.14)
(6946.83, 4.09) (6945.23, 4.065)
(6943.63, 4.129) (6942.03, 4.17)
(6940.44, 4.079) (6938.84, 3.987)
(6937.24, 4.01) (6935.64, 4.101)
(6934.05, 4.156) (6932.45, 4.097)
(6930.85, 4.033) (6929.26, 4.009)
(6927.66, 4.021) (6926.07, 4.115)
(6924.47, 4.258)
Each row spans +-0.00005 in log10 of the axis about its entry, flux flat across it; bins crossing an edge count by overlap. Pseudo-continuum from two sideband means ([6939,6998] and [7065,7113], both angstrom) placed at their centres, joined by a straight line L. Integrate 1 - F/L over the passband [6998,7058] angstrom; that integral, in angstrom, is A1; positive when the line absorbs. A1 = -1.8 angstrom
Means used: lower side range 4.05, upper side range 3.94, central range 4.12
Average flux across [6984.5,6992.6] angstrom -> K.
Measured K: 4.25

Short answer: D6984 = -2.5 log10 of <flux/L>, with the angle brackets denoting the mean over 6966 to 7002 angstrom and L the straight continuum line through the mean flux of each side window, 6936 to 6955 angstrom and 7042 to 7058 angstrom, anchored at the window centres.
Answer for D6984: 0.00 mag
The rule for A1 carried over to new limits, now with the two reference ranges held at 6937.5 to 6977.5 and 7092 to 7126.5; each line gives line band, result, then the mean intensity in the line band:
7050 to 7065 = 0.1 angstrom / 3.87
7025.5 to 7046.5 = -1.9 angstrom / 4.28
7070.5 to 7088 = -0.6 angstrom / 4.01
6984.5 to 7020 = -1.2 angstrom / 4.11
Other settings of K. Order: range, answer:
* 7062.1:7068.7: 3.79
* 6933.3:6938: 4.09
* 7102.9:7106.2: 3.91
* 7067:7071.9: 3.92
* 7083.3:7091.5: 3.92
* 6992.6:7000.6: 4.15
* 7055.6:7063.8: 3.78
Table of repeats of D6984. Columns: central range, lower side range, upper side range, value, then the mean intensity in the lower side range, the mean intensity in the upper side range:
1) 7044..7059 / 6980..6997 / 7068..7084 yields 0.01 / 4.15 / 4.01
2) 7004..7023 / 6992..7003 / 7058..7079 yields 0.02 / 4.15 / 3.88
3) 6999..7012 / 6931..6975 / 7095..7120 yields -0.02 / 4.04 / 3.83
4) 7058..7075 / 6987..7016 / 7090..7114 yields 0.04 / 4.11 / 3.9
